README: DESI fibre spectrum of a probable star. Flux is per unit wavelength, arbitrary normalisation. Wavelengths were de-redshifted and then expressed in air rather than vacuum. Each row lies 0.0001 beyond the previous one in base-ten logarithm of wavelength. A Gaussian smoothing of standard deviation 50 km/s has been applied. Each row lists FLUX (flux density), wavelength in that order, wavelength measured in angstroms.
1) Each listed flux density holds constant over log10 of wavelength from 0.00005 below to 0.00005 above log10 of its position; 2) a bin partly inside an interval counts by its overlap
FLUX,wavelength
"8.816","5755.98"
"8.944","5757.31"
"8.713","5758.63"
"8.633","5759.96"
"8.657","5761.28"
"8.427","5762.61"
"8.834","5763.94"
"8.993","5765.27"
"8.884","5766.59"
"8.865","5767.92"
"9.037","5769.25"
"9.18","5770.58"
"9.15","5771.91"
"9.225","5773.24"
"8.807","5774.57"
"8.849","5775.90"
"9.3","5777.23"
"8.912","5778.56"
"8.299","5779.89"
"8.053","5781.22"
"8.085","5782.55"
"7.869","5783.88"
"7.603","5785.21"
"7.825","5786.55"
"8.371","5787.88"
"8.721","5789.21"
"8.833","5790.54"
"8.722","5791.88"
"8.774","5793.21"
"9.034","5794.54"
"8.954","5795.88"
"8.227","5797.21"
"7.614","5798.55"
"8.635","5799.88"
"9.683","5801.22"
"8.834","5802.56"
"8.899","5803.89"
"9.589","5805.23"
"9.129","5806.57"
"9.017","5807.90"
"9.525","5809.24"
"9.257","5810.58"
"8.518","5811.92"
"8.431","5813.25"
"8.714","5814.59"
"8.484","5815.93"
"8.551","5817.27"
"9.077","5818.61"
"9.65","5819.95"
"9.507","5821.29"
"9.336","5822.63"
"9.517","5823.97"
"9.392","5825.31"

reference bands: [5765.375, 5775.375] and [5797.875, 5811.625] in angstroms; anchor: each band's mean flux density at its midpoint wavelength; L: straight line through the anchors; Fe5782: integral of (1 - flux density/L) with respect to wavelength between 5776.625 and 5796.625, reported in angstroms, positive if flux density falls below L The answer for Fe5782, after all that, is 1.2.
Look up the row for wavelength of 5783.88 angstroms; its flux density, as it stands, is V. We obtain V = 7.869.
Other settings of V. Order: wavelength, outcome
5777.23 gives 9.3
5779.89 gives 8.299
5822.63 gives 9.336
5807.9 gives 9.017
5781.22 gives 8.053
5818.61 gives 9.077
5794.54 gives 9.034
